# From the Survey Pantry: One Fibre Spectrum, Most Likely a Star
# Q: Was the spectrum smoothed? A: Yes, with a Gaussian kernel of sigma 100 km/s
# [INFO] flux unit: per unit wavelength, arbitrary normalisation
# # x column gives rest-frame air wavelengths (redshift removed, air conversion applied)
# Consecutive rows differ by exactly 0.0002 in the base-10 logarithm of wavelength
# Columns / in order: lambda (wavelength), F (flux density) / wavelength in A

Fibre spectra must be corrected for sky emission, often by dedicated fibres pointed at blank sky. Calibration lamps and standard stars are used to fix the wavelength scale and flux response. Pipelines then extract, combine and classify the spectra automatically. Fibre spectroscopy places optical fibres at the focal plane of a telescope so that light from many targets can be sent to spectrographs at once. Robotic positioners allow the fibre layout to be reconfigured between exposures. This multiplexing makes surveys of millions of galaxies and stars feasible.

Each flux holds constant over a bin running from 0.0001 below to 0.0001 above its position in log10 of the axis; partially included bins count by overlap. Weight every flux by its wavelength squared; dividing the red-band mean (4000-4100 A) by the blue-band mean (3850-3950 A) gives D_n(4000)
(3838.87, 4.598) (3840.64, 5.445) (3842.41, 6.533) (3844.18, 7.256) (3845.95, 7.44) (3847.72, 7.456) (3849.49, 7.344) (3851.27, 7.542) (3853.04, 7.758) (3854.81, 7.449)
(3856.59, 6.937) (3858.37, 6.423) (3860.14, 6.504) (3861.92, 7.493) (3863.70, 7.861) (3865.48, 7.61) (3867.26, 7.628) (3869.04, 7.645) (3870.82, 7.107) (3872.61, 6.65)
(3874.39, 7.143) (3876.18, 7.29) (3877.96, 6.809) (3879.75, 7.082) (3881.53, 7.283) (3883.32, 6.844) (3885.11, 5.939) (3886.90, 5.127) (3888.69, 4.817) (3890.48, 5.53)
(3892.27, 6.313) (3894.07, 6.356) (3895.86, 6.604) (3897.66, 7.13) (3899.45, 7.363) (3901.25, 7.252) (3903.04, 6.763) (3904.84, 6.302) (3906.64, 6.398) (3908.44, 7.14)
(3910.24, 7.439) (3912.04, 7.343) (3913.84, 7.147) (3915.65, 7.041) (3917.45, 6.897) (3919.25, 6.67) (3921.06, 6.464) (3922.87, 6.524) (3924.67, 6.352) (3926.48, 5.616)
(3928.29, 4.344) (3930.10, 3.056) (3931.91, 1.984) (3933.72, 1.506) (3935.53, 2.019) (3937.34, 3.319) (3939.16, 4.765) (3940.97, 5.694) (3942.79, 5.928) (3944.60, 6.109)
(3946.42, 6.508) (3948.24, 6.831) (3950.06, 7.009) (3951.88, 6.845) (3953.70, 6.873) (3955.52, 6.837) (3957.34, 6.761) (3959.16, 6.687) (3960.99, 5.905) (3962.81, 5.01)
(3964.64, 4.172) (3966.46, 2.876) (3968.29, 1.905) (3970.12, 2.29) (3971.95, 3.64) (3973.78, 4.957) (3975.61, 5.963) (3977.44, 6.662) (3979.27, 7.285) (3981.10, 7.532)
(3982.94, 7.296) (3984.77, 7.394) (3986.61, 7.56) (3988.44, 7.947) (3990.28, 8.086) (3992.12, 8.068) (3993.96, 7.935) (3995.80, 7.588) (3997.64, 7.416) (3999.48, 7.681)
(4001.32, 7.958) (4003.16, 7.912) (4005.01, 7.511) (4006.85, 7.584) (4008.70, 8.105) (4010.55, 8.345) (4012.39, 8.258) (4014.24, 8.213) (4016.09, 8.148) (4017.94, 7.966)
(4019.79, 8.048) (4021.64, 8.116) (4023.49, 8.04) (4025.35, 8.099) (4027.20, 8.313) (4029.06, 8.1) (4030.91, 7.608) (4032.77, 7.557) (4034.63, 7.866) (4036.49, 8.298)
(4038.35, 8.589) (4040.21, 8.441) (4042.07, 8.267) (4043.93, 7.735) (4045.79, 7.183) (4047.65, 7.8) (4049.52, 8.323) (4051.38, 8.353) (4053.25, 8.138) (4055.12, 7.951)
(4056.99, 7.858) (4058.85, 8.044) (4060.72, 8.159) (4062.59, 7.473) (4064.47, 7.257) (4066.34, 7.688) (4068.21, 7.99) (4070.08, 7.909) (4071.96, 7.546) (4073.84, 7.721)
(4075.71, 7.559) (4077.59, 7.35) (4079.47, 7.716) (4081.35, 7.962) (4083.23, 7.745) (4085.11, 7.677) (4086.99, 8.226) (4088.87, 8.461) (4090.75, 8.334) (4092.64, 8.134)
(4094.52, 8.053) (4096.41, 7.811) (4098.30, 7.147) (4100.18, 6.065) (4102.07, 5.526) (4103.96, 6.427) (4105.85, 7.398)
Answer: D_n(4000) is 1.4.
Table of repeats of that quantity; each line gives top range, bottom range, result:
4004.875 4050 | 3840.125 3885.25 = 1.22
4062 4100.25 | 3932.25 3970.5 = 1.64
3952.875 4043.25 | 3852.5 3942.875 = 1.20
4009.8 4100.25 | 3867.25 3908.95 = 1.29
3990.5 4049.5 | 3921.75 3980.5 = 1.62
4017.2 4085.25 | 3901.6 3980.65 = 1.51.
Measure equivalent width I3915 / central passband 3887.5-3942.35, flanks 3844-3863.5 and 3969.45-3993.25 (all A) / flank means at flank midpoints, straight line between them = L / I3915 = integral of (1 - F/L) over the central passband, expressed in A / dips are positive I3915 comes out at 9.6 A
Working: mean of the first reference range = 7.26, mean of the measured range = 5.73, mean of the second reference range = 6.57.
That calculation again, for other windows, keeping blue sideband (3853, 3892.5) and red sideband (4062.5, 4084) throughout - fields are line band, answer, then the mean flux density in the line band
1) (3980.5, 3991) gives -0.5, 7.63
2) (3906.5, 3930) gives 1.9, 6.45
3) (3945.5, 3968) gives 4.0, 5.91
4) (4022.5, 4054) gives -2.2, 8.04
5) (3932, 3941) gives 5.1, 3.11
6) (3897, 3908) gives 0.1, 6.88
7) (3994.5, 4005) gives -0.5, 7.7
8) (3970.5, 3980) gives 2.3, 5.48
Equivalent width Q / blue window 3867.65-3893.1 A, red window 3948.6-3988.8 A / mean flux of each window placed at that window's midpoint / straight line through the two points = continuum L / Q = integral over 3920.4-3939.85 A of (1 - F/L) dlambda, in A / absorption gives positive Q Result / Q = 6.4 A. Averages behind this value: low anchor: 6.56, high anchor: 5.87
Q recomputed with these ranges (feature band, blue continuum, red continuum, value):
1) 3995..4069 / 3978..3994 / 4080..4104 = -3.4 A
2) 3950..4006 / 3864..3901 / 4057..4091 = 6.6 A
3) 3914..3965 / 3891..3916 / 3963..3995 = 7.1 A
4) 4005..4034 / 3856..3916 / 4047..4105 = -2.3 A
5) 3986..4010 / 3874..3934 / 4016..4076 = -1.5 A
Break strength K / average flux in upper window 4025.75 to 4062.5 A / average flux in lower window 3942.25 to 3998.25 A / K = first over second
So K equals 1.28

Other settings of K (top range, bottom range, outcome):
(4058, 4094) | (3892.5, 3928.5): 1.17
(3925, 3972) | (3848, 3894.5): 0.70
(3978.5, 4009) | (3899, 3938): 1.36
